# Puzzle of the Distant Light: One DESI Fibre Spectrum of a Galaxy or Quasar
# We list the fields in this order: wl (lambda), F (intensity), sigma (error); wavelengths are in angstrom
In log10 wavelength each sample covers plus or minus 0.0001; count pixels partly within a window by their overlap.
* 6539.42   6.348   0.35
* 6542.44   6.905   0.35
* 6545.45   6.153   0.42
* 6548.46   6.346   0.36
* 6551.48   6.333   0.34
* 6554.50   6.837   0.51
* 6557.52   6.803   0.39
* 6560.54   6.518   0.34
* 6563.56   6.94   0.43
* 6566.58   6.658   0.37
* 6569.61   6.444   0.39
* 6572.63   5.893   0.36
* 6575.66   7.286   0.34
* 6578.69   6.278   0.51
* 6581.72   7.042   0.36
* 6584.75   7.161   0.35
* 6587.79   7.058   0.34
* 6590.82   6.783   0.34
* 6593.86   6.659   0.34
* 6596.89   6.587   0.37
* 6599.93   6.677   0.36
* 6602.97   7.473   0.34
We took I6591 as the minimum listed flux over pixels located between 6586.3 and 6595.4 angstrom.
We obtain 6.659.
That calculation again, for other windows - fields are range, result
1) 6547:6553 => 6.333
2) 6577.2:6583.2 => 6.278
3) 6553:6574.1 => 5.893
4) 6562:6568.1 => 6.658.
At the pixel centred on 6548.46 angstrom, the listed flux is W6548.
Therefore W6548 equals 6.346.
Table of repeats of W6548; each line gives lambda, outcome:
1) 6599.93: 6.677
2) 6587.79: 7.058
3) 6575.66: 7.286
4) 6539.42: 6.348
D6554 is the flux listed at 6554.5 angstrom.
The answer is 6.837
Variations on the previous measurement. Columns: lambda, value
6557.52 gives 6.803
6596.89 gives 6.587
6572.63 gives 5.893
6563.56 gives 6.94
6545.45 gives 6.153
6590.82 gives 6.783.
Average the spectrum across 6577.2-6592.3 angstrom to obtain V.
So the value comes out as 6.87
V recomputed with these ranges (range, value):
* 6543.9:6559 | 6.5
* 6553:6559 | 6.82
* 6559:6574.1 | 6.5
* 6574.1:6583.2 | 6.86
